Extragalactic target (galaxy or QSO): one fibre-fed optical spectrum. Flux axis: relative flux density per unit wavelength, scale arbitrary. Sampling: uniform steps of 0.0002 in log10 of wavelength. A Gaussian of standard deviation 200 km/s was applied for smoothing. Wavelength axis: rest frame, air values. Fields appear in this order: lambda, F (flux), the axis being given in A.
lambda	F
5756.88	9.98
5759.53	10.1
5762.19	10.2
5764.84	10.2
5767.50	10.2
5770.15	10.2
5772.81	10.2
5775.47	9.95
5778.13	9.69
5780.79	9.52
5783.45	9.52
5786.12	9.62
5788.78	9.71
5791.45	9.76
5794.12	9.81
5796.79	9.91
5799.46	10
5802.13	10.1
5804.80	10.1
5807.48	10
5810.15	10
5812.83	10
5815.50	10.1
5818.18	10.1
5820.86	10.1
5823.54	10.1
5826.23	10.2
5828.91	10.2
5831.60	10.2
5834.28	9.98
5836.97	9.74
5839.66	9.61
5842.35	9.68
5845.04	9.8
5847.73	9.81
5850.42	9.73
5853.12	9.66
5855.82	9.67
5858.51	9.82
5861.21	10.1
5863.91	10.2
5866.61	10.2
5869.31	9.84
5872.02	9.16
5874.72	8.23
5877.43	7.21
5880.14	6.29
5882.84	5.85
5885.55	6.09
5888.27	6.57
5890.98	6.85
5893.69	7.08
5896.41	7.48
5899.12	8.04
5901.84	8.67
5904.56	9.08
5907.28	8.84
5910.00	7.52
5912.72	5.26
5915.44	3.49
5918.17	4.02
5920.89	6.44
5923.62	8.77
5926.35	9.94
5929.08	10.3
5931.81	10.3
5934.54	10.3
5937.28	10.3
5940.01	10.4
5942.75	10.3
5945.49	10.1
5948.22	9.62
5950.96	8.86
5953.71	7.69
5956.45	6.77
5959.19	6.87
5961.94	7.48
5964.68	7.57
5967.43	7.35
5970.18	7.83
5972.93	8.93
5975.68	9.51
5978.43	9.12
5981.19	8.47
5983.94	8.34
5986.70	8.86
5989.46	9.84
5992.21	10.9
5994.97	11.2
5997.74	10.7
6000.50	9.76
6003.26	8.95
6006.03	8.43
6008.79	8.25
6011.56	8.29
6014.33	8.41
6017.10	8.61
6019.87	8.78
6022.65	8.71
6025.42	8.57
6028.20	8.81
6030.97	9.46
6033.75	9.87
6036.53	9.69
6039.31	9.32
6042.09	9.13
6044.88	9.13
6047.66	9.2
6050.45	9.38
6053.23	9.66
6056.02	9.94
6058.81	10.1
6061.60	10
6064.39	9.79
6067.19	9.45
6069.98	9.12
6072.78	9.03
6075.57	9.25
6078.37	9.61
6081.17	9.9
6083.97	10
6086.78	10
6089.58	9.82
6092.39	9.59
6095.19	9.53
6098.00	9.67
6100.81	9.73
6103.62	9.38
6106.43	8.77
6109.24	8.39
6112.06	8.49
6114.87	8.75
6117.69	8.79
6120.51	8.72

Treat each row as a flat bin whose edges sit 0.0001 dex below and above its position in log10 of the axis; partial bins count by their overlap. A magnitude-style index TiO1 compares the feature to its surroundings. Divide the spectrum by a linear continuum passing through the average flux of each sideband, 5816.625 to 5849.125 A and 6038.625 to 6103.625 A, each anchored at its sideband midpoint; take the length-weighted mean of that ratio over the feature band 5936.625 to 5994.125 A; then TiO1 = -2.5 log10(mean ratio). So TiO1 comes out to 0.11 mag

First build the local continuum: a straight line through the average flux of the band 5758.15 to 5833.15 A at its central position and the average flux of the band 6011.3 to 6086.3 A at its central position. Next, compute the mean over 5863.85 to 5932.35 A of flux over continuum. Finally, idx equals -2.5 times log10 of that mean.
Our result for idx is 0.26 mag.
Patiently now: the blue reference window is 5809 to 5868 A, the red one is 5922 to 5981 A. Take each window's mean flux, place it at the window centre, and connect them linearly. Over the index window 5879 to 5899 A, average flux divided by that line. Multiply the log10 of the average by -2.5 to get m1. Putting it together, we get 0.38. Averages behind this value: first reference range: 9.95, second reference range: 8.94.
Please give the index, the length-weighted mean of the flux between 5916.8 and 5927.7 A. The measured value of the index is 7.29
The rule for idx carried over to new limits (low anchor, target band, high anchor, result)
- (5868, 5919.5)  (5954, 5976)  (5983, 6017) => 0.120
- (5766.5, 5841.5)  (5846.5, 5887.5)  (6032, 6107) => 0.129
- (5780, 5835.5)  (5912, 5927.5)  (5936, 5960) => 0.410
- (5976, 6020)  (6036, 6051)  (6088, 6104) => 0.015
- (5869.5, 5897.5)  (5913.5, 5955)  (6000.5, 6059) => -0.107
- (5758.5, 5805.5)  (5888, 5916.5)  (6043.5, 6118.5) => 0.322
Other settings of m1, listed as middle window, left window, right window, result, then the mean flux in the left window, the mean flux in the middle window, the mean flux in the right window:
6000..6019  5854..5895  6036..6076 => 0.065 mag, 8.23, 8.63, 9.48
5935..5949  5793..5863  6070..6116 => -0.053 mag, 9.95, 10.2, 9.37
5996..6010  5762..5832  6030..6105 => 0.046 mag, 9.98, 9.28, 9.58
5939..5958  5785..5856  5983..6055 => 0.050 mag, 9.92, 9.06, 9.25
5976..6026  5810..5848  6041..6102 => 0.065 mag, 9.98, 9.14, 9.59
